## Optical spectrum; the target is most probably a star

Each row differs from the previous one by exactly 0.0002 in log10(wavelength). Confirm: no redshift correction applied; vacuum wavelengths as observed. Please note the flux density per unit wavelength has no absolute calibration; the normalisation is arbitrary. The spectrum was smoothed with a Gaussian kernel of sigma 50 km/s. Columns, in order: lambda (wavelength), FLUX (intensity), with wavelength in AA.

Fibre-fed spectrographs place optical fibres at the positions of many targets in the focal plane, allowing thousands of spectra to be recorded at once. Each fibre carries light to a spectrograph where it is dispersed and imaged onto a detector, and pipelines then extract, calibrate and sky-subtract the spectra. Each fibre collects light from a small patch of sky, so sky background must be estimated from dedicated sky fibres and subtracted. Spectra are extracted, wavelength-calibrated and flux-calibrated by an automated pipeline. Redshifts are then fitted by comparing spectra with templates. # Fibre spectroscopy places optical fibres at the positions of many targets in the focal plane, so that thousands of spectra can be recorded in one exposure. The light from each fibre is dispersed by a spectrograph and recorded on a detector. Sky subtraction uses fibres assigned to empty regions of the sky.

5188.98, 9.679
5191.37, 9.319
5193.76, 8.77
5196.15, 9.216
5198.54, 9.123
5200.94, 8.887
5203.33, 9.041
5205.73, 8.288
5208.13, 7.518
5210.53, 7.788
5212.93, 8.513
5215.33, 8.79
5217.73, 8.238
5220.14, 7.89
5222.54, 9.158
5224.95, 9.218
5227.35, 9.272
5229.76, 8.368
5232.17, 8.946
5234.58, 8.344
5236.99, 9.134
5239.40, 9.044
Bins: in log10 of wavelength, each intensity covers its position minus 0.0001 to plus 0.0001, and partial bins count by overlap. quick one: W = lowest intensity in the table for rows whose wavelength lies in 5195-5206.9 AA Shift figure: 8.288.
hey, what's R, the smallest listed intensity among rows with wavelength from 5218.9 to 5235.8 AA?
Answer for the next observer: 7.89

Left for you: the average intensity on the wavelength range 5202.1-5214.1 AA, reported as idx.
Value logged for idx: 8.23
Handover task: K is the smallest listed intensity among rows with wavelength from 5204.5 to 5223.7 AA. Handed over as 7.518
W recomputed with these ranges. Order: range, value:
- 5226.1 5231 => 8.368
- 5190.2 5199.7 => 8.77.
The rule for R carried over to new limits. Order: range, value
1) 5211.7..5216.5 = 8.513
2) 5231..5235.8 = 8.344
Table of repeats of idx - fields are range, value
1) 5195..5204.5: 9.07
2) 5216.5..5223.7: 8.43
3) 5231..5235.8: 8.65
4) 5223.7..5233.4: 8.95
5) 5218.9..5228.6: 8.88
